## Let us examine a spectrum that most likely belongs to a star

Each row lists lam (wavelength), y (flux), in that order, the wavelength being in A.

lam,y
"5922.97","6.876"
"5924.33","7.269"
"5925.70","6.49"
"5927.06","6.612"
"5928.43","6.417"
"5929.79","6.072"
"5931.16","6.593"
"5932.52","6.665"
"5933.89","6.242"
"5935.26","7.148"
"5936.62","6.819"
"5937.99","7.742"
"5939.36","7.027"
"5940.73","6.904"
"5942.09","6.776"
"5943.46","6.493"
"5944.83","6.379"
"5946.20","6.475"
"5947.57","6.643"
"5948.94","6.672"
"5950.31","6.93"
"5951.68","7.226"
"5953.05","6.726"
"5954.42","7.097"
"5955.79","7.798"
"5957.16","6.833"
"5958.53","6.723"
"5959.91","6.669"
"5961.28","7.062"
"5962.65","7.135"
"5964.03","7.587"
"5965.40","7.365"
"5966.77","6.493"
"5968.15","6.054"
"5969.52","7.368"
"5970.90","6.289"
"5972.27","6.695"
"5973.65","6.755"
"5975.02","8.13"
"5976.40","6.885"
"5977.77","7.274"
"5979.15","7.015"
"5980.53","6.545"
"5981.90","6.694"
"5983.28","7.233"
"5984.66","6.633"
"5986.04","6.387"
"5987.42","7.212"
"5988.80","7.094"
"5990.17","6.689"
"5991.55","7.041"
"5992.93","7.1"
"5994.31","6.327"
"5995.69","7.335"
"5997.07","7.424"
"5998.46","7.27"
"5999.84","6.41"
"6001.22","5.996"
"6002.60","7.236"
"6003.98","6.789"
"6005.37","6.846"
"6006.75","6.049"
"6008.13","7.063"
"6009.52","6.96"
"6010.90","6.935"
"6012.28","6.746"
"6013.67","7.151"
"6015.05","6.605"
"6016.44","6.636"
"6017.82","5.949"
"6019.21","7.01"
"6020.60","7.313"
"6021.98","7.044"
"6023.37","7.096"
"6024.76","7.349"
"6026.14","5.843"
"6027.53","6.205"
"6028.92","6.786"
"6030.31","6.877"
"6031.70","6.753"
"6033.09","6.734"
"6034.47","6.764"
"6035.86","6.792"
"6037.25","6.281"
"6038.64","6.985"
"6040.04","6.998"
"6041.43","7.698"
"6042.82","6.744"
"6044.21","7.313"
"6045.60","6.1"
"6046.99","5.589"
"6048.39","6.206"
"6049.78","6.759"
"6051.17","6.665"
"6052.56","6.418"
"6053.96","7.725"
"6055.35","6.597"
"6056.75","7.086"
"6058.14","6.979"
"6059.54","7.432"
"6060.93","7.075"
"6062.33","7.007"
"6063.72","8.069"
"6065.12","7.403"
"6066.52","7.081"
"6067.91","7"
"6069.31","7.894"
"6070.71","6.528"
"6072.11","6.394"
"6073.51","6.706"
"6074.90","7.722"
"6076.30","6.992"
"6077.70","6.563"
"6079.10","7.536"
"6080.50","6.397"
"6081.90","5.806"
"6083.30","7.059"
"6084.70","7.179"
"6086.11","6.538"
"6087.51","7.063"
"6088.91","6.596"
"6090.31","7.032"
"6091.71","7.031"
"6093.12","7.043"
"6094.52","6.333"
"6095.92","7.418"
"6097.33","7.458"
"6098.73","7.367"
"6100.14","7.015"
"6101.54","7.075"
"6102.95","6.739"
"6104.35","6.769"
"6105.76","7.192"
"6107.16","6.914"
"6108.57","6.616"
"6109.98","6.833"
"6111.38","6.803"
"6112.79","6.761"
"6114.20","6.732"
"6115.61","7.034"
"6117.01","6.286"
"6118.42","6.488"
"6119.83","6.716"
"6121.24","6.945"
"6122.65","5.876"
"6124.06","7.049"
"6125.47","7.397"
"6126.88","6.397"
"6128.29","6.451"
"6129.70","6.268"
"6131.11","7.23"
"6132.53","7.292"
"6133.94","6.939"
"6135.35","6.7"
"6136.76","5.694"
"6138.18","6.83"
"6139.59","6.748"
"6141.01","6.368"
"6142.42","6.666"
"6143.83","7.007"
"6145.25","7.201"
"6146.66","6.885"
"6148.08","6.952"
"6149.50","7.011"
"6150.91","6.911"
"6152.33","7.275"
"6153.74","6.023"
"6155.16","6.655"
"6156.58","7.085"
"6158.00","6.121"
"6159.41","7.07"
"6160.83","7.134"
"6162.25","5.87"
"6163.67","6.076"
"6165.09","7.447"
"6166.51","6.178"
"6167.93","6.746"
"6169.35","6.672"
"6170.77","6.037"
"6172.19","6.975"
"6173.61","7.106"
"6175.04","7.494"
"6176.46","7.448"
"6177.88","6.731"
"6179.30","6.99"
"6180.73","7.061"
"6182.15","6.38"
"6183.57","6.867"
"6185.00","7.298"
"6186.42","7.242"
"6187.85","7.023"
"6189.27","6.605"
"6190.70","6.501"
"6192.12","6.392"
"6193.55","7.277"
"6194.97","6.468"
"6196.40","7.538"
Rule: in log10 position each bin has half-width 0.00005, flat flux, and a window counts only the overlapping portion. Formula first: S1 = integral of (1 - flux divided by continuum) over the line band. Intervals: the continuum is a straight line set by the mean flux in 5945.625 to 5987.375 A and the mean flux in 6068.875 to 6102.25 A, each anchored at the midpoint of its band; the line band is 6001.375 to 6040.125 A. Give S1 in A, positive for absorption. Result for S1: 0.9 A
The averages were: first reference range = 6.92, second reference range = 6.94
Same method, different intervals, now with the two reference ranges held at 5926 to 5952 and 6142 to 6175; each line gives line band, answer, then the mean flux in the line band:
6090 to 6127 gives -0.7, 6.87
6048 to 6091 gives -1.4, 6.96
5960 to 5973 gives -0.3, 6.88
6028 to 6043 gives -0.3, 6.85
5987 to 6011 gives -0.5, 6.87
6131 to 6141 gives 0.1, 6.71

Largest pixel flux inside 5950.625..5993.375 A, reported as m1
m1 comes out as 8.13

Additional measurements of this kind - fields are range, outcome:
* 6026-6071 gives 8.069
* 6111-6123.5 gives 7.034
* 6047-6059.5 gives 7.725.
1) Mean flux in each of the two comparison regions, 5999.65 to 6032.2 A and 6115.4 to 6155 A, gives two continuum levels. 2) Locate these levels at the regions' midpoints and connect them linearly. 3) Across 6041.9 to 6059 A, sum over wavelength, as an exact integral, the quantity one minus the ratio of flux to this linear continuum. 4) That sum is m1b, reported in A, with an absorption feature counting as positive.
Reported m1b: 0.1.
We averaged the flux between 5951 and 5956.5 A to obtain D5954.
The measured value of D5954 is 7.22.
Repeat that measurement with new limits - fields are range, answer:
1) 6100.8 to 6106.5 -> 6.95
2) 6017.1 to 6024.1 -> 6.88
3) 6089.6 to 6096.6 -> 6.97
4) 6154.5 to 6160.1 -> 6.74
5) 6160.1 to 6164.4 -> 6.36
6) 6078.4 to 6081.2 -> 6.97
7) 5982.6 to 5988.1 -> 6.86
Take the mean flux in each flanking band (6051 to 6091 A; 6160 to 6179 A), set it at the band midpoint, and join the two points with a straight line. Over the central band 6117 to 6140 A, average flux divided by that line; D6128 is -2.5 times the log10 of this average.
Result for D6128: 0.030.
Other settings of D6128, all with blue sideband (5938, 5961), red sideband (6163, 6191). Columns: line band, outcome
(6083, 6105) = -0.02 mag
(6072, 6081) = -0.01 mag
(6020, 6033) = 0.01 mag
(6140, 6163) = 0.01 mag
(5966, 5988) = 0.00 mag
